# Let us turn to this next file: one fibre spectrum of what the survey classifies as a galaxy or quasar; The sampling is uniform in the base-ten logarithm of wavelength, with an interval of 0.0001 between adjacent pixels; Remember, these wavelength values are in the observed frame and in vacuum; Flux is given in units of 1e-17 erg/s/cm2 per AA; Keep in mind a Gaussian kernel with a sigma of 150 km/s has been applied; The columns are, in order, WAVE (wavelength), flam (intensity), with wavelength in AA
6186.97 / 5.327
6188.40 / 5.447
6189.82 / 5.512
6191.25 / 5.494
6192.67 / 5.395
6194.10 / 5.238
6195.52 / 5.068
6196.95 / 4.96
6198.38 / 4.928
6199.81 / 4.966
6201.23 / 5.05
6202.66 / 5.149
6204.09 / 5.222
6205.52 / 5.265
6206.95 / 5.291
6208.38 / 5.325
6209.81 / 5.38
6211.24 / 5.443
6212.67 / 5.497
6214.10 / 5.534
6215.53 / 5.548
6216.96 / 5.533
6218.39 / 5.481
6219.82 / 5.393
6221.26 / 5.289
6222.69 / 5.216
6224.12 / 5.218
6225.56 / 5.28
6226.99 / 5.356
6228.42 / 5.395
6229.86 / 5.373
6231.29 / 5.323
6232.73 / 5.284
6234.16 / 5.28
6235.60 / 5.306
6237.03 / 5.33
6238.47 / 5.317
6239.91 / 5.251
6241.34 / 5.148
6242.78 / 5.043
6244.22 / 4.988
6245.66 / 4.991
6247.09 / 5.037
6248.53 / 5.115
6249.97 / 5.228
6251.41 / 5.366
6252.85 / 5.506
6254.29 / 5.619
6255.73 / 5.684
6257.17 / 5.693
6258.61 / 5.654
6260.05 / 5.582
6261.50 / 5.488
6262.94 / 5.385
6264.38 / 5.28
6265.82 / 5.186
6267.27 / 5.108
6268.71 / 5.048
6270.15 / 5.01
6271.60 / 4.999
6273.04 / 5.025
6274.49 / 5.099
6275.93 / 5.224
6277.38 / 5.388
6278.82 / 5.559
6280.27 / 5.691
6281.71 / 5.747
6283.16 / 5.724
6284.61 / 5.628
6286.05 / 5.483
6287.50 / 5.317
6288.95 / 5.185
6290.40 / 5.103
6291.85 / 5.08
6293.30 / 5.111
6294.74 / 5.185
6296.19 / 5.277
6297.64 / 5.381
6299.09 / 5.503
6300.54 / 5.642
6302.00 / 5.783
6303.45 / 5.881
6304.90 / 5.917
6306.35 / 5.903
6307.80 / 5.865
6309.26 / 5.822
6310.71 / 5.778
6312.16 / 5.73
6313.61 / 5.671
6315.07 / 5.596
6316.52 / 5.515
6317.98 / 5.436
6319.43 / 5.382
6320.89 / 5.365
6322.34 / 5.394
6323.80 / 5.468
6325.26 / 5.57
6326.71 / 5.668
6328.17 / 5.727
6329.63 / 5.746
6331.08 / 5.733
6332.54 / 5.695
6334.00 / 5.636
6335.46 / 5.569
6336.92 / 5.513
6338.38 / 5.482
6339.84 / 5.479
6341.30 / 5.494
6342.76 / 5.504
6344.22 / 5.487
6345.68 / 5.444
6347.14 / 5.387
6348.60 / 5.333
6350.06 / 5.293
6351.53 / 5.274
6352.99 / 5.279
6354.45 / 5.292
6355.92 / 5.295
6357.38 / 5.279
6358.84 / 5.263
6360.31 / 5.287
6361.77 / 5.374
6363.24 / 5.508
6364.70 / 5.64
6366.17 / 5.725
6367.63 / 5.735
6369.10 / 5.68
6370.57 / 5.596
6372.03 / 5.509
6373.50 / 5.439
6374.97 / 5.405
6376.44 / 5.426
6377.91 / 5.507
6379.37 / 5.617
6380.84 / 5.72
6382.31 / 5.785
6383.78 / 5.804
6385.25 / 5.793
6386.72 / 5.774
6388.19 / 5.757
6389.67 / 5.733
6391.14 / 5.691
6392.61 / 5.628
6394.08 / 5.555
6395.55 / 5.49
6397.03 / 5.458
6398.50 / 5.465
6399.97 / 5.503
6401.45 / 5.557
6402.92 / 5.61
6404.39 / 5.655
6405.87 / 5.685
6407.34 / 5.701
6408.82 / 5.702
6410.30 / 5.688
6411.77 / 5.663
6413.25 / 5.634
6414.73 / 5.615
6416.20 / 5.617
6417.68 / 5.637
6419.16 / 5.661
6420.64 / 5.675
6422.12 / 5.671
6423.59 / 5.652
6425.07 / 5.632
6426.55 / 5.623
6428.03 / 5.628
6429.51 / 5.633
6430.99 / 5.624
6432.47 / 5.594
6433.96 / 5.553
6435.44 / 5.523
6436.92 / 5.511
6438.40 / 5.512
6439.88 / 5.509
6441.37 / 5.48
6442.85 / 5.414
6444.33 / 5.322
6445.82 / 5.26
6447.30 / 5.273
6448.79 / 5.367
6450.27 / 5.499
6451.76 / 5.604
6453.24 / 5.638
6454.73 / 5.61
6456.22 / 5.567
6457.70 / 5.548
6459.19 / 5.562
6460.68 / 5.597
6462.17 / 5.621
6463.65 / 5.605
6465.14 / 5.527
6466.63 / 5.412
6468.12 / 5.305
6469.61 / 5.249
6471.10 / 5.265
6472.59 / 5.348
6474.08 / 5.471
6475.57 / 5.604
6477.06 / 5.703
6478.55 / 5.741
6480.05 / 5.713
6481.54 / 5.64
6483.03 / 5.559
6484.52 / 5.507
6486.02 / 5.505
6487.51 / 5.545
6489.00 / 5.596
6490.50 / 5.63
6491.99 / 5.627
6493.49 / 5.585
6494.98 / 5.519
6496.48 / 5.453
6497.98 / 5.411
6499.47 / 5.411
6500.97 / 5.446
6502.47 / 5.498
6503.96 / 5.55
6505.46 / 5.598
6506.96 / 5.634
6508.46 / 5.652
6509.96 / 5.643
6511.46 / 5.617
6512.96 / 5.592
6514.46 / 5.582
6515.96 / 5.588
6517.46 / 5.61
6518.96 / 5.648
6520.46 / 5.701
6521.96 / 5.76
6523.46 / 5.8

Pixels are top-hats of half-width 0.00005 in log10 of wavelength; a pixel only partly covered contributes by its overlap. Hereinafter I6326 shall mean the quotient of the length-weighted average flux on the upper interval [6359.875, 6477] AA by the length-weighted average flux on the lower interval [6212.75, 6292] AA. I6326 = 1.04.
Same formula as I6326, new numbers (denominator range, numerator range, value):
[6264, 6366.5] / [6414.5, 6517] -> 1.02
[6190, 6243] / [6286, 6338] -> 1.05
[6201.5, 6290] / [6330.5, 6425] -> 1.04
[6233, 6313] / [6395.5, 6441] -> 1.04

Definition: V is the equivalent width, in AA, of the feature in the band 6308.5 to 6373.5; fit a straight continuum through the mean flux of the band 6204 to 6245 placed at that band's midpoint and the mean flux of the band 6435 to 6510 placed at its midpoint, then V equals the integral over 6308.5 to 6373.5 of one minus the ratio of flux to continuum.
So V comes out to -1.2 AA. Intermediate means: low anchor 5.32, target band 5.51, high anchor 5.52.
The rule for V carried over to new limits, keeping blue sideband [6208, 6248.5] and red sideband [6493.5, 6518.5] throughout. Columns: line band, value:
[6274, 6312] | -1.1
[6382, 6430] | -1.6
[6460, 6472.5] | 0.2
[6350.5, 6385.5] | -0.5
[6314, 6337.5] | -0.8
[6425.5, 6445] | -0.2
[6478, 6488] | -0.1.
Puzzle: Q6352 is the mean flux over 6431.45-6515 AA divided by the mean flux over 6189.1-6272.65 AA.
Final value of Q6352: 1.04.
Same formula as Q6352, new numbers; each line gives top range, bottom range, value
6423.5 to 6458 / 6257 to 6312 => 1.01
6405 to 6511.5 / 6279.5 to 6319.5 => 1.00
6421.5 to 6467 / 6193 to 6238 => 1.05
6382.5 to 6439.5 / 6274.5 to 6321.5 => 1.02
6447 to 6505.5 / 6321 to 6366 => 1.01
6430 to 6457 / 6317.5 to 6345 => 0.99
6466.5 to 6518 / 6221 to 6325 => 1.03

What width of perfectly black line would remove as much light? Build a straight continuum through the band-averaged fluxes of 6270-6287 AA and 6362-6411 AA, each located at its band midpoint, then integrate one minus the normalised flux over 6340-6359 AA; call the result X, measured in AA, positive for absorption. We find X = 0.6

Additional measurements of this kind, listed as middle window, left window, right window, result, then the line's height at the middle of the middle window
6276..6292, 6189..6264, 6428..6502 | -0.3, 5.36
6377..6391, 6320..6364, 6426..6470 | -0.6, 5.48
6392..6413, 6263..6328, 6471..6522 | -0.3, 5.51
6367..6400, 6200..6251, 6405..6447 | -0.6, 5.52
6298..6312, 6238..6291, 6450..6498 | -1.1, 5.36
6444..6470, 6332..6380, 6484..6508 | 0.2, 5.51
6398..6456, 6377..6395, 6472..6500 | 0.7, 5.64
